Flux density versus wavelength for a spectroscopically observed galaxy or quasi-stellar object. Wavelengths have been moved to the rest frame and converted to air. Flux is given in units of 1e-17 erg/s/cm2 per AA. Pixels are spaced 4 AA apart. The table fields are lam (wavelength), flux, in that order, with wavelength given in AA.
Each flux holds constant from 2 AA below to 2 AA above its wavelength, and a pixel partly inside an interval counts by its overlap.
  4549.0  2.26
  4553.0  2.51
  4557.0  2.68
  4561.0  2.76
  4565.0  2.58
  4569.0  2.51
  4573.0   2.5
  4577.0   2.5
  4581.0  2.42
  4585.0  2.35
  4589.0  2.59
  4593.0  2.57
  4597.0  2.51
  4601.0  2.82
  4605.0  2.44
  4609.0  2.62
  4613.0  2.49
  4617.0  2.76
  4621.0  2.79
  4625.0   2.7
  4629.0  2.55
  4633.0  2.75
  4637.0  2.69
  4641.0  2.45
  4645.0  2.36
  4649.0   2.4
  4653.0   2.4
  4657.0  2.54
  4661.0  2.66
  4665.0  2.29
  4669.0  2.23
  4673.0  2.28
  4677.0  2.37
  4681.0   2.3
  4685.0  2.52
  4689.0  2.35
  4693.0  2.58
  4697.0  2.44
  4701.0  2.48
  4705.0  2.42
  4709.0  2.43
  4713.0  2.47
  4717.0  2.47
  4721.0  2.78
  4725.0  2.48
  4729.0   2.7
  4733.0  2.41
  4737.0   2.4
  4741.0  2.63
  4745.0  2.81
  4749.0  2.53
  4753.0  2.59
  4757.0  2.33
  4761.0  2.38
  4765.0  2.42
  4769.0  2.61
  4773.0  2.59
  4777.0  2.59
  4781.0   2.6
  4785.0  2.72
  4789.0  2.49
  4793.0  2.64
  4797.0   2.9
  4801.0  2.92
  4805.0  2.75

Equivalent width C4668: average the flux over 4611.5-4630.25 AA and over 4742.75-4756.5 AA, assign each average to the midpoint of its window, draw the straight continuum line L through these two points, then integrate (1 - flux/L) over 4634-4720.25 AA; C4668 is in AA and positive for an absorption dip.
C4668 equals 6.5 AA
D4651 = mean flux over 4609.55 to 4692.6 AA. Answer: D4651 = 2.5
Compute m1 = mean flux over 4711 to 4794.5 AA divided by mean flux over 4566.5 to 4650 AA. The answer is 1.0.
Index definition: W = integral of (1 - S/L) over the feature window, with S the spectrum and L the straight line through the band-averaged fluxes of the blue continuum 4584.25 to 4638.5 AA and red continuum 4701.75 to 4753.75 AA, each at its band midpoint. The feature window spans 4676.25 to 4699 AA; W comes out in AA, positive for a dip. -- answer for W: 1.25 AA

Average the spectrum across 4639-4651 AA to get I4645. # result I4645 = 2.4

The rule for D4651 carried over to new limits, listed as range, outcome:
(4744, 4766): 2.5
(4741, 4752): 2.66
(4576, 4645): 2.58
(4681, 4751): 2.52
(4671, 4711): 2.42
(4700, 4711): 2.44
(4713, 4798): 2.57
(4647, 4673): 2.41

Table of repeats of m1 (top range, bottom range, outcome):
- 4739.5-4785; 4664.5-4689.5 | 1.10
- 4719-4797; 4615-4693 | 1.03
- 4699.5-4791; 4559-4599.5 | 1.00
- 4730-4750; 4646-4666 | 1.04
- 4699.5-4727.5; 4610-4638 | 0.94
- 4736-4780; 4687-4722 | 1.02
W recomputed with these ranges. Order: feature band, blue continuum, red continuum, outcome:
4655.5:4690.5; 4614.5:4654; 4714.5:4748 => 2.6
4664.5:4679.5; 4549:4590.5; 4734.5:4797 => 1.5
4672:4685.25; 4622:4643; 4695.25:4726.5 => 1.0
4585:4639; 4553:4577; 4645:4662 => -2.1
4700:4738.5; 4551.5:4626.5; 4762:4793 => 1.0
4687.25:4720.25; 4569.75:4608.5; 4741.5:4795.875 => 1.1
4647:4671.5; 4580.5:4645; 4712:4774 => 1.5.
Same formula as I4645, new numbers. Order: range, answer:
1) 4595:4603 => 2.67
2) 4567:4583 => 2.48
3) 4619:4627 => 2.75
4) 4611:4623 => 2.68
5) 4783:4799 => 2.69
